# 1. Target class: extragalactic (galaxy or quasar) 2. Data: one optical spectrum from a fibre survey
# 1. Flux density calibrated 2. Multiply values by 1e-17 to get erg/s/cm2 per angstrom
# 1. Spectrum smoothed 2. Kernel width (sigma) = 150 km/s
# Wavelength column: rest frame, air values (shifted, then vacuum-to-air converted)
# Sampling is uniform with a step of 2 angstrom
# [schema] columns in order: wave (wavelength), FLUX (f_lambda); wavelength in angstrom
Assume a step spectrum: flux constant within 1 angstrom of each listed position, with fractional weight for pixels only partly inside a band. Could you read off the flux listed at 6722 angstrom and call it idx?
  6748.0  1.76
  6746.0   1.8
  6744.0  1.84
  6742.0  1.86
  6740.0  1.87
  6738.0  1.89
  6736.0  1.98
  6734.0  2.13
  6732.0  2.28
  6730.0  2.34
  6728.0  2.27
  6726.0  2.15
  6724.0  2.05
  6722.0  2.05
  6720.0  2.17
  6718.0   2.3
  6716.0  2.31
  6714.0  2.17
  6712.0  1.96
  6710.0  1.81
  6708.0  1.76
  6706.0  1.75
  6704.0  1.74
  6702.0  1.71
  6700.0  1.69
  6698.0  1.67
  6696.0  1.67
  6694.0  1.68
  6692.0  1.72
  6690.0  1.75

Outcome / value 2.05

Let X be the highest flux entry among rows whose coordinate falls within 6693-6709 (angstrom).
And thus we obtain 1.76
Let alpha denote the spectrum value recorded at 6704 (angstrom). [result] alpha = 1.74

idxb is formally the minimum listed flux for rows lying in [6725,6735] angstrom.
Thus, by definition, 2.13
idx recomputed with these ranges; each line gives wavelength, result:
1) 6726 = 2.15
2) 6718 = 2.3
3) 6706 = 1.75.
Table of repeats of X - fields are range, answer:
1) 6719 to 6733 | 2.34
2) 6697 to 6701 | 1.69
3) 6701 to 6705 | 1.74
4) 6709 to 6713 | 1.96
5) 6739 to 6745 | 1.87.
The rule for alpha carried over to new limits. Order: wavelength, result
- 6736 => 1.98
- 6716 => 2.31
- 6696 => 1.67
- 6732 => 2.28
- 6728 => 2.27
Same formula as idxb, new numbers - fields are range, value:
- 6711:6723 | 1.96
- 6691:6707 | 1.67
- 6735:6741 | 1.87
